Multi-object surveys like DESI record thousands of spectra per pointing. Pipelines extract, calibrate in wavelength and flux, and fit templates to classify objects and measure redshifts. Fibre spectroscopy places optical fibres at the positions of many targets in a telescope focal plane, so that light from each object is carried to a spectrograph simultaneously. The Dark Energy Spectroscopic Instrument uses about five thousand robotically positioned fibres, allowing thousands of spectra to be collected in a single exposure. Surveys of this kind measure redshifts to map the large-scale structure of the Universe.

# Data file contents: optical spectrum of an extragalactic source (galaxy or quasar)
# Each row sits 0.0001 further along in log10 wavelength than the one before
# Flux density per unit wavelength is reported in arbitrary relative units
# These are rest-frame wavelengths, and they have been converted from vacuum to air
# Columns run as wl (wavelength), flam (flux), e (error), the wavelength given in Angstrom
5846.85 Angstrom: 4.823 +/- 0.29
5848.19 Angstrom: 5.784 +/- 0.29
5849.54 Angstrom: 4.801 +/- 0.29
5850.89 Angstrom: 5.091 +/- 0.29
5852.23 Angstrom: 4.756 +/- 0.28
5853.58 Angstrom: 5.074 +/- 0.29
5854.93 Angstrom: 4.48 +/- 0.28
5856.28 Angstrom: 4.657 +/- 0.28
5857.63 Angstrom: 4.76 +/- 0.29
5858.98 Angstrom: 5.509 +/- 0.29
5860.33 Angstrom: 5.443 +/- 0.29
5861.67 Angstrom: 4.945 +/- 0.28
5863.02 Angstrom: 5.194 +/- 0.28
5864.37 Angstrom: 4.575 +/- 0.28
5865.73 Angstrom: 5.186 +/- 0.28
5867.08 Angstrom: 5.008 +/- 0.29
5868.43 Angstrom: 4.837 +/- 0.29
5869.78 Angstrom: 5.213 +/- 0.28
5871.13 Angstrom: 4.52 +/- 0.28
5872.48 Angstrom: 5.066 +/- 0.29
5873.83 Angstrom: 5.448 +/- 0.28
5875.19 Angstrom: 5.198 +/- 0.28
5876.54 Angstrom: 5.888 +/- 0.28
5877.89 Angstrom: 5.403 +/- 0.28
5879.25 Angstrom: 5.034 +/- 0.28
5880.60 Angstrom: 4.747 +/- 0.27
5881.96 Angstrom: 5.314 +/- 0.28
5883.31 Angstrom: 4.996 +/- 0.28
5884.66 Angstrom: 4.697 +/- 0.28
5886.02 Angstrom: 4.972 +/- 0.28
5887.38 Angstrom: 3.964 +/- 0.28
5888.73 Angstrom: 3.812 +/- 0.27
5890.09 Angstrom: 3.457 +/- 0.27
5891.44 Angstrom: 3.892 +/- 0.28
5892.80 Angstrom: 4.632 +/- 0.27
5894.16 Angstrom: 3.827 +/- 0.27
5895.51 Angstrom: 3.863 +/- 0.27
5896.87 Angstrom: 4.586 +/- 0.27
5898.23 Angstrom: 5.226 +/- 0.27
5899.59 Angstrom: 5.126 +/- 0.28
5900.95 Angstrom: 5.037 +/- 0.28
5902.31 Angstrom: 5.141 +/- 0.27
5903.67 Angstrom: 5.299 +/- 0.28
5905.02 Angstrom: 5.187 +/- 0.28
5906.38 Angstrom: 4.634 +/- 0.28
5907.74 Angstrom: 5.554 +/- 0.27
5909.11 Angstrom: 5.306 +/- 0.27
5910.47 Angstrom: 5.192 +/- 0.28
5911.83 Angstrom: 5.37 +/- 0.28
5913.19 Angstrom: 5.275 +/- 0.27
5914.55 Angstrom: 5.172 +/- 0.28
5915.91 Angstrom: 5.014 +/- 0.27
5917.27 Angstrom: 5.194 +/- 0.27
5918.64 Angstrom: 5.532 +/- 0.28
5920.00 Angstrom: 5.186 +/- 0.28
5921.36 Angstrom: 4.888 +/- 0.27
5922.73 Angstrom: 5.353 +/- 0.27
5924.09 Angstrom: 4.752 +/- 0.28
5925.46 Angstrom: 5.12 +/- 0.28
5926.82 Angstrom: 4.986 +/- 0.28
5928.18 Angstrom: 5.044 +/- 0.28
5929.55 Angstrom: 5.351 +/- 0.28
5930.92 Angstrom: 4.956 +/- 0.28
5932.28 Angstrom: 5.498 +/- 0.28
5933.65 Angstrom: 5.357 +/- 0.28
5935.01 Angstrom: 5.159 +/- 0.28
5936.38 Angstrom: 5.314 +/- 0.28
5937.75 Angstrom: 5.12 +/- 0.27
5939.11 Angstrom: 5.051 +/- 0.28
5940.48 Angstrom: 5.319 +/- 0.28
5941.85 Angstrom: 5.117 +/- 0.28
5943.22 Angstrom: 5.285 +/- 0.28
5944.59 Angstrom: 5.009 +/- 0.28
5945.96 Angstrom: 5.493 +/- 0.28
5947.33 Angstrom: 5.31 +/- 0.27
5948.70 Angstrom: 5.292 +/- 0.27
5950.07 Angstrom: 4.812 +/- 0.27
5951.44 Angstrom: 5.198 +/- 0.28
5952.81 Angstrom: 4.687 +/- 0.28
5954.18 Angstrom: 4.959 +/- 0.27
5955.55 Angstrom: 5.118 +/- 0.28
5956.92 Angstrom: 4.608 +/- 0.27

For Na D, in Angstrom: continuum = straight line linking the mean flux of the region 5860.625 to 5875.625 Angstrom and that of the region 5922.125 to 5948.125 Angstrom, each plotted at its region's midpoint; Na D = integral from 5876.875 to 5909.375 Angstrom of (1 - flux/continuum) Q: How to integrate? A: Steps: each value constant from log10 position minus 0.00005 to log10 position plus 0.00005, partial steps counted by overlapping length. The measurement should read 2.2 Angstrom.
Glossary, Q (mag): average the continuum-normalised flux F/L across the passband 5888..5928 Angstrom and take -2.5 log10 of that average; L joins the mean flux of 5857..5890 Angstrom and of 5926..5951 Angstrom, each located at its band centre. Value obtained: 0.04 mag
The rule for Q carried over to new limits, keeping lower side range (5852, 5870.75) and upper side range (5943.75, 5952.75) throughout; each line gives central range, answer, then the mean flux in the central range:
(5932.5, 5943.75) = -0.02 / 5.22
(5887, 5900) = 0.19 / 4.23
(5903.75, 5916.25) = -0.03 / 5.2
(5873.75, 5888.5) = 0.00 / 5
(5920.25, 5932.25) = 0.00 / 5.09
